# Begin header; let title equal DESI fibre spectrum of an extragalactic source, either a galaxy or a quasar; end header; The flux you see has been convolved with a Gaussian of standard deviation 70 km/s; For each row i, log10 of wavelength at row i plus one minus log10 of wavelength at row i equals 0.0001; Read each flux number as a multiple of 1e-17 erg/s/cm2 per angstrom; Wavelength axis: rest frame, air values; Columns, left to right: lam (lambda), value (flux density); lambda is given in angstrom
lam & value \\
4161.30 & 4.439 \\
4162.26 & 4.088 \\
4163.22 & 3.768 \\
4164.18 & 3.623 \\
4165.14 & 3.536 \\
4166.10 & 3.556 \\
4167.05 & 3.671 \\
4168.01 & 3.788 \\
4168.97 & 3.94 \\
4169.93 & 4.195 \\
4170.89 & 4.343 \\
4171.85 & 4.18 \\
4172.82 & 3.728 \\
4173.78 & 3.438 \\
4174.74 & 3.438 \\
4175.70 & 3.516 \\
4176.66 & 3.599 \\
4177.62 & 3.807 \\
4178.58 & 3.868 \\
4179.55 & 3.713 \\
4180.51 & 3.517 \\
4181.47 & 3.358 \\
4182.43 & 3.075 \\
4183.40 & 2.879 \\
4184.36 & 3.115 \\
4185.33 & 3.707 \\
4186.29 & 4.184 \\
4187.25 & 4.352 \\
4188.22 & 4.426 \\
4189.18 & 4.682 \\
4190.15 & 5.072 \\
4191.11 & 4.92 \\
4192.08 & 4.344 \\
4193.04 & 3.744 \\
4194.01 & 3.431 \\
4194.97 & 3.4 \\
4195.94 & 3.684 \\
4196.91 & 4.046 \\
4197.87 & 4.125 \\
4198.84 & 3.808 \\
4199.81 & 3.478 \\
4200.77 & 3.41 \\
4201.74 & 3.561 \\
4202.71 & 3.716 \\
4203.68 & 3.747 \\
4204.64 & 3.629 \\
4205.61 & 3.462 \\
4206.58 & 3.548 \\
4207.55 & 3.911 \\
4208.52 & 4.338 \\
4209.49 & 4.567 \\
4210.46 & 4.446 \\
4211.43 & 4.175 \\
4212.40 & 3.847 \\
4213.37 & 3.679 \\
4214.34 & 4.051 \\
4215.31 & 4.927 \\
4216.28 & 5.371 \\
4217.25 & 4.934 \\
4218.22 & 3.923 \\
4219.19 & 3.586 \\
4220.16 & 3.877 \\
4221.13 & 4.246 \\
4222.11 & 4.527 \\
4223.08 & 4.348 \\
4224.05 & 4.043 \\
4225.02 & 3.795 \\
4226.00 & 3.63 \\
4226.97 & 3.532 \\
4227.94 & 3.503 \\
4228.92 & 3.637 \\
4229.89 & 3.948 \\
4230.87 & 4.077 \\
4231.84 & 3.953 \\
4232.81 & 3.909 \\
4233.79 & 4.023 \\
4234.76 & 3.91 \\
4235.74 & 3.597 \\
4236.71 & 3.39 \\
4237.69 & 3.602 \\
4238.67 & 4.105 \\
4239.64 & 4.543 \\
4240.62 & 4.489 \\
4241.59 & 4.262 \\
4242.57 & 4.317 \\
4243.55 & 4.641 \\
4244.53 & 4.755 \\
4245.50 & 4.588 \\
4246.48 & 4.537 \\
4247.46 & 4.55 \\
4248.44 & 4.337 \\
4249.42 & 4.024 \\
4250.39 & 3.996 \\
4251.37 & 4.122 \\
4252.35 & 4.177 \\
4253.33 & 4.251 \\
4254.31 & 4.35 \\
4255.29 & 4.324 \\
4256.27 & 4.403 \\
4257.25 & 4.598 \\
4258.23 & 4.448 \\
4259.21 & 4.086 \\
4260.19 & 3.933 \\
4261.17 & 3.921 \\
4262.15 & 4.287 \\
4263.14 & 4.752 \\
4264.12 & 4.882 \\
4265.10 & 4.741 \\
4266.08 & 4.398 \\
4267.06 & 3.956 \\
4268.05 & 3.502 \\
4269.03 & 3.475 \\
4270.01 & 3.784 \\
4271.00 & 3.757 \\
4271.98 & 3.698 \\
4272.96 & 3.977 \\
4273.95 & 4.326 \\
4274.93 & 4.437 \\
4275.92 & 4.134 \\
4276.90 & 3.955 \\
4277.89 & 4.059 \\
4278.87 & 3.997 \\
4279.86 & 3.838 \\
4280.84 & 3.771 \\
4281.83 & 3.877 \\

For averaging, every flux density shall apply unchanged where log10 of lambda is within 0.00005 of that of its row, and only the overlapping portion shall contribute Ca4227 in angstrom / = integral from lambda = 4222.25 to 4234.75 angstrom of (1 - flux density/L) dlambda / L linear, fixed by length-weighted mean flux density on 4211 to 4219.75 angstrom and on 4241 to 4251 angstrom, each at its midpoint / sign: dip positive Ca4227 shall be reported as 1.28 angstrom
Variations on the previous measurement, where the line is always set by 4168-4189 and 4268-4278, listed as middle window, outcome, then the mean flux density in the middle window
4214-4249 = -2.7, 4.15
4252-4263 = -1.0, 4.27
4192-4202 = 0.2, 3.71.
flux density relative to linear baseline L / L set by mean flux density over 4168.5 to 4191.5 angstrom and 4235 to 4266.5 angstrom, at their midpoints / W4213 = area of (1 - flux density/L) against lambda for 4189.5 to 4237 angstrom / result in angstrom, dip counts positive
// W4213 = 1.0 angstrom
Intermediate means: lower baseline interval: 3.87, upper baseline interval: 4.29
